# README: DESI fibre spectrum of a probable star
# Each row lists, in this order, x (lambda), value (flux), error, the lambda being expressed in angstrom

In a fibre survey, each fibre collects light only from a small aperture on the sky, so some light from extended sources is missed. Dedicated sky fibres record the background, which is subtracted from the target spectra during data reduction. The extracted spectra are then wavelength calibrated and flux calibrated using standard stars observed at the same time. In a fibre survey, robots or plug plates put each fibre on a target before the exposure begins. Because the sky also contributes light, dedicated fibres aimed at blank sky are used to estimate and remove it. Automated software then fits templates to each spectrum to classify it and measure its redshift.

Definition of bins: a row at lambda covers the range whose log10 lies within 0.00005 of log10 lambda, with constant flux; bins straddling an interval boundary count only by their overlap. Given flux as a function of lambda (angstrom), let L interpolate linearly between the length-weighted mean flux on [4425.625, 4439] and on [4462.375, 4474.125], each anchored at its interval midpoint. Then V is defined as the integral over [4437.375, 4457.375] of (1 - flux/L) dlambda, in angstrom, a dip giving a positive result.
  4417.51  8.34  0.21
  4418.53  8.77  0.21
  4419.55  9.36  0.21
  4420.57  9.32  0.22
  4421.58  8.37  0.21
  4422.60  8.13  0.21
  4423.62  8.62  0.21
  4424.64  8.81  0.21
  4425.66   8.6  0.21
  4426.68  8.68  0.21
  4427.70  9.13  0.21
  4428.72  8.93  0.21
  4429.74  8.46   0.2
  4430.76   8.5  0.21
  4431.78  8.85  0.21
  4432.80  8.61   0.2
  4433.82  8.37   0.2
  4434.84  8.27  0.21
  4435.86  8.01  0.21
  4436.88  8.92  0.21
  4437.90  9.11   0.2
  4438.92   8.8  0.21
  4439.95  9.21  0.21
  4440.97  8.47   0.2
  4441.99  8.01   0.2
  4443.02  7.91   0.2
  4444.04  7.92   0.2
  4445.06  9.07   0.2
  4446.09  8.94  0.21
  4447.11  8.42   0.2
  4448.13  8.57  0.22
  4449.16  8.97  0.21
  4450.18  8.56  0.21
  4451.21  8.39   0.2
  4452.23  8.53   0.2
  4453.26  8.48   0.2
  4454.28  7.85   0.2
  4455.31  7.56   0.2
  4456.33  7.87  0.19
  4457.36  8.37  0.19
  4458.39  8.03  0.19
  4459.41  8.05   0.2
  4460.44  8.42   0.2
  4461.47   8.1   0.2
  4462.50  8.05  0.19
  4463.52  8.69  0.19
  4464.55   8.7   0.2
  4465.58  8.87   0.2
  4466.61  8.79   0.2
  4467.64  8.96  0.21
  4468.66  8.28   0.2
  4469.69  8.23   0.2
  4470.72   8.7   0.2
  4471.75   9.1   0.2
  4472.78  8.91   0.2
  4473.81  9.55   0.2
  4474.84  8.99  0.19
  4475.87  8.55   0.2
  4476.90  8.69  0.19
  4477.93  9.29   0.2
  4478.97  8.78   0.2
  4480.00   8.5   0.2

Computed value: 0.57 angstrom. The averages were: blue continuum 8.66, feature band 8.45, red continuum 8.75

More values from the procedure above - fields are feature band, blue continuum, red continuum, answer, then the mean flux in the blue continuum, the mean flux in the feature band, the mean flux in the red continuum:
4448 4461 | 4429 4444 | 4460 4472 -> 0.4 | 8.52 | 8.27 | 8.57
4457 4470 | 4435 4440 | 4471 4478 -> 0.7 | 8.73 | 8.43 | 8.99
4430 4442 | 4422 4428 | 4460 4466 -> 0.0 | 8.63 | 8.62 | 8.46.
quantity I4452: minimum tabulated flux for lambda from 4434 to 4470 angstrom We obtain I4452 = 7.56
